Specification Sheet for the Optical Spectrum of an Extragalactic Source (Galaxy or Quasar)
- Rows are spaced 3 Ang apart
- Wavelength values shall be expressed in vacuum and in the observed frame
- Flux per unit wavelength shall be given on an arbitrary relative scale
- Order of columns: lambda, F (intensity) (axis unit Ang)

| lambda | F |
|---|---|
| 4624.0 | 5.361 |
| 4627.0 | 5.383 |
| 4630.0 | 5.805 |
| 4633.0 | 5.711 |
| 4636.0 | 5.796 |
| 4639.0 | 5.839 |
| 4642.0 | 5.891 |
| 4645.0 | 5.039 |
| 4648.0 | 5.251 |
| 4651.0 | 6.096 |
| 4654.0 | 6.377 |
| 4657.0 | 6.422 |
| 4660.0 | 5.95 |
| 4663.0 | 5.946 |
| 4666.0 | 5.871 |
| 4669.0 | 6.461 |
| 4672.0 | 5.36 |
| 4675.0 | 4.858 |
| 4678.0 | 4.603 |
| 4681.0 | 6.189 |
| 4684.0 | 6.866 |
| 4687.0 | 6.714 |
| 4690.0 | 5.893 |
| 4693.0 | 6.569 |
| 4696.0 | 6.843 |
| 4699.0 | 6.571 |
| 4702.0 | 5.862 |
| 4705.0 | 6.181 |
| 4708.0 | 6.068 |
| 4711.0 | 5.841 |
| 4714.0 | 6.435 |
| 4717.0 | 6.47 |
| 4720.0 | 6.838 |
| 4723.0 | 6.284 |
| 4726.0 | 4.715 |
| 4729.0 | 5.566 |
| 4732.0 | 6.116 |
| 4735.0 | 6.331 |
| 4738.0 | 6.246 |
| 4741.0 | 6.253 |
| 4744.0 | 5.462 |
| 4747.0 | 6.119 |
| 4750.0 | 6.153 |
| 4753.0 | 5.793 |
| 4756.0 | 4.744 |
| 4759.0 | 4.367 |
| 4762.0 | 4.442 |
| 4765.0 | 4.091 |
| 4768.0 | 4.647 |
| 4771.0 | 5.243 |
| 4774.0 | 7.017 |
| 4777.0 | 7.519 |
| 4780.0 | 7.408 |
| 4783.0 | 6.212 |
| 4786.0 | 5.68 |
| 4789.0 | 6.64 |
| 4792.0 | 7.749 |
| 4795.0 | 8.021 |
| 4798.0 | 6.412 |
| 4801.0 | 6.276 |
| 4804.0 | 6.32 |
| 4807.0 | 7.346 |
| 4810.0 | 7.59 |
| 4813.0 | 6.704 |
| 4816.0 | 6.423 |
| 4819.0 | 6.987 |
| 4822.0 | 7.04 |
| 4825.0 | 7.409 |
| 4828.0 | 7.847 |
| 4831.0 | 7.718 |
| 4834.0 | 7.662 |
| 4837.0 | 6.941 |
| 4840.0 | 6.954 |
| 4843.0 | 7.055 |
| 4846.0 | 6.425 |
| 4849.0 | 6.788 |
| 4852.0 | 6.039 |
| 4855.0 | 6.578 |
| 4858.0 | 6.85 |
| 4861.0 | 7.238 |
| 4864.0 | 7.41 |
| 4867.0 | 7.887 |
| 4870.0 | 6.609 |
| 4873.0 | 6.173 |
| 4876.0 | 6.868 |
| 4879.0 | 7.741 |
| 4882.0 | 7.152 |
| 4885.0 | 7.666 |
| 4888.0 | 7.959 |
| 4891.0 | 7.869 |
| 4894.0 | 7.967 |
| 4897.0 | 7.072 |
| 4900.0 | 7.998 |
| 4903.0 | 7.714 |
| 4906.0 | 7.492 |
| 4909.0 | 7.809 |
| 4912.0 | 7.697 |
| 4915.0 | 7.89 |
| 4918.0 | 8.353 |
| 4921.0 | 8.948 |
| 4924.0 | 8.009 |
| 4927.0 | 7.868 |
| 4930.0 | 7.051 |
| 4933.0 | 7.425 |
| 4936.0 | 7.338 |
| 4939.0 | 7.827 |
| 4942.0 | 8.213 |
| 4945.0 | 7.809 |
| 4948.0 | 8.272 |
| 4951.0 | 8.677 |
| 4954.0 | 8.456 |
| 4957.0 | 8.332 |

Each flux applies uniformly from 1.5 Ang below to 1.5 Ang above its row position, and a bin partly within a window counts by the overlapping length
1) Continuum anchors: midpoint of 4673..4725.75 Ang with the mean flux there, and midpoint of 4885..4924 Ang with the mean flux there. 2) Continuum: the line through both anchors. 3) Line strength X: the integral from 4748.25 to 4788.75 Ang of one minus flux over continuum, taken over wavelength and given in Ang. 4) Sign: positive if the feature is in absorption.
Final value 6.4 Ang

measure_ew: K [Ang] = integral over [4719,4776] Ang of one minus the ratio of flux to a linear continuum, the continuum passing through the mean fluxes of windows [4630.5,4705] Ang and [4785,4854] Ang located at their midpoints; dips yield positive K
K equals 7.7 Ang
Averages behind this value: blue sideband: 5.96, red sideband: 6.96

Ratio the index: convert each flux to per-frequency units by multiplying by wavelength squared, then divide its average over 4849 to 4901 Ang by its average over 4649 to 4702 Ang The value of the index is 1.29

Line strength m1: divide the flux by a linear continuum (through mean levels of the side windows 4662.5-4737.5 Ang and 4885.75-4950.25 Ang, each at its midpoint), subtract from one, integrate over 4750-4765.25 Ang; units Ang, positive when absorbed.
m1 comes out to 3.8 Ang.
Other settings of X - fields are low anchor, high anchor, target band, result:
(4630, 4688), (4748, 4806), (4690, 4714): -1.4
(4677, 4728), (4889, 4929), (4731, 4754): 1.6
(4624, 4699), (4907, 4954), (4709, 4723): -0.1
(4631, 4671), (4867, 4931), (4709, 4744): 1.9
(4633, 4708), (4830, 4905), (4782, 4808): 0.1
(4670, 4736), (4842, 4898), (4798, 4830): -1.0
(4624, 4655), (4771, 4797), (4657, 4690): 0.4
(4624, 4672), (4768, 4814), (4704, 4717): 0.1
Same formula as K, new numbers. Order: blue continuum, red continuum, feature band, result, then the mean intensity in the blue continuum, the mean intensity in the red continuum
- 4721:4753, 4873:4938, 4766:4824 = -1.3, 5.93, 7.67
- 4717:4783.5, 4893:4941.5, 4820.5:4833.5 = -1.5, 5.81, 7.79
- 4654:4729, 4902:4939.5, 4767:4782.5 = 0.7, 6.07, 7.8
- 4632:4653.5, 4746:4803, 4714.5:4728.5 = -0.4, 5.69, 6.03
